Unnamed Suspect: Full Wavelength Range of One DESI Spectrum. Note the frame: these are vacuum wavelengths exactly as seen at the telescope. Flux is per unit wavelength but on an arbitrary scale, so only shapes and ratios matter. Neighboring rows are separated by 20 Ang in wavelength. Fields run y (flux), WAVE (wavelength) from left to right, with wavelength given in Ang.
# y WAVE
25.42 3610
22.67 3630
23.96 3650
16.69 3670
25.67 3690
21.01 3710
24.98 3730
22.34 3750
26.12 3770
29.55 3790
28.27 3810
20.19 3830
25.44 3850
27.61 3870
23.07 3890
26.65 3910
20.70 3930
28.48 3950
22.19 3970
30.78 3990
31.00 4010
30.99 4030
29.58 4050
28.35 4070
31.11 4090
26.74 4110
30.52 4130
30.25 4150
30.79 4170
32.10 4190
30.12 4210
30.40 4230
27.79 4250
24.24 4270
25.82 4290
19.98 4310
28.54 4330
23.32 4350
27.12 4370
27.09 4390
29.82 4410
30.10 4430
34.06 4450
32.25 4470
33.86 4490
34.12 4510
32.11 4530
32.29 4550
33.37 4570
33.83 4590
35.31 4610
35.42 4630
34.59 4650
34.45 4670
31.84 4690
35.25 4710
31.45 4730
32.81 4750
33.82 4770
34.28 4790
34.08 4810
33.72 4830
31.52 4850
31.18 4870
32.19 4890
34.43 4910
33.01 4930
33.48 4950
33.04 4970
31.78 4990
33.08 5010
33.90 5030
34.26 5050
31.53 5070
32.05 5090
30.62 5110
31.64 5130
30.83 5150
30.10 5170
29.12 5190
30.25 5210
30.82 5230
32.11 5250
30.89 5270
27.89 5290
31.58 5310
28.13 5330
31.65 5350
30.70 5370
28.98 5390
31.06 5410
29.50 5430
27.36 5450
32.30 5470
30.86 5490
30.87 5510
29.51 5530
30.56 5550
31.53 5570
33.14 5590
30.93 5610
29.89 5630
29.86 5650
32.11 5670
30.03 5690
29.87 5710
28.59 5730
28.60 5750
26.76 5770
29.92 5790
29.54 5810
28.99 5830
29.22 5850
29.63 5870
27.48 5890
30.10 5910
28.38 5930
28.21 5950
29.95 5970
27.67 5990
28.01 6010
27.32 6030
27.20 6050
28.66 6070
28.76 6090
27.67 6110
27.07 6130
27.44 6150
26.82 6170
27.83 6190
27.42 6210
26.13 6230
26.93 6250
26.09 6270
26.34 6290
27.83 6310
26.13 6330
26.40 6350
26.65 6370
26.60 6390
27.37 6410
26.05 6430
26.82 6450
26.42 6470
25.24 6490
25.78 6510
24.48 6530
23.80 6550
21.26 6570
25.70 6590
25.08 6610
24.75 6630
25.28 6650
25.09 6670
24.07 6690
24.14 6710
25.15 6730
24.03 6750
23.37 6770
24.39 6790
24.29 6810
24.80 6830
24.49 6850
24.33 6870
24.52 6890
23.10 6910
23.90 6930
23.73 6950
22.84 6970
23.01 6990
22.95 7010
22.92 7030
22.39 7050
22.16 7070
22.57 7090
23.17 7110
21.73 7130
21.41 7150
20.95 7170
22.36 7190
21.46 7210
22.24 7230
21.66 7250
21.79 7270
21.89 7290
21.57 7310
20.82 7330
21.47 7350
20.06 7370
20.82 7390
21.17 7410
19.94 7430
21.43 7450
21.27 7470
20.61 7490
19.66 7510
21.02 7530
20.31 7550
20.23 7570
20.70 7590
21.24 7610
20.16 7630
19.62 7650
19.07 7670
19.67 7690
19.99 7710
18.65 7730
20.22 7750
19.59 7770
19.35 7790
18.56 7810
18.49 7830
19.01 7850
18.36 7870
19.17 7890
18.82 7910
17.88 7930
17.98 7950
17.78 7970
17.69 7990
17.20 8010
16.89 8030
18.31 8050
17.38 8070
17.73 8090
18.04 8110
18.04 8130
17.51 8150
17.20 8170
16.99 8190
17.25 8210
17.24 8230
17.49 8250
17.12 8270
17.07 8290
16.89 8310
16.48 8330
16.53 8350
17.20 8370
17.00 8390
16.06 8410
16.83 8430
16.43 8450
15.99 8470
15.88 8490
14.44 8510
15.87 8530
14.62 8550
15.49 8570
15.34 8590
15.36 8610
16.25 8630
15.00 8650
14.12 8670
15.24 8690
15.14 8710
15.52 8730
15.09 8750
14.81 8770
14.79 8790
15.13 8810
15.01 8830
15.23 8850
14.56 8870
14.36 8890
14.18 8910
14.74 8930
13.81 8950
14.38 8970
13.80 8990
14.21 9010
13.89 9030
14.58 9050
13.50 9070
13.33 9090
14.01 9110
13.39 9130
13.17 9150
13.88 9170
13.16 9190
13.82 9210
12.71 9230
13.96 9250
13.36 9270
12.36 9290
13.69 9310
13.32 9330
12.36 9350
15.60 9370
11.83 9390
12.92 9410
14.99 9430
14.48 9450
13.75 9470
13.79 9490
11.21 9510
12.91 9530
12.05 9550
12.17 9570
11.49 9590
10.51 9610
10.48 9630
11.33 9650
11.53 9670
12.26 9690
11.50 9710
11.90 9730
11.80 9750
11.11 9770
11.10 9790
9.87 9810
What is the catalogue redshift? 0.00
